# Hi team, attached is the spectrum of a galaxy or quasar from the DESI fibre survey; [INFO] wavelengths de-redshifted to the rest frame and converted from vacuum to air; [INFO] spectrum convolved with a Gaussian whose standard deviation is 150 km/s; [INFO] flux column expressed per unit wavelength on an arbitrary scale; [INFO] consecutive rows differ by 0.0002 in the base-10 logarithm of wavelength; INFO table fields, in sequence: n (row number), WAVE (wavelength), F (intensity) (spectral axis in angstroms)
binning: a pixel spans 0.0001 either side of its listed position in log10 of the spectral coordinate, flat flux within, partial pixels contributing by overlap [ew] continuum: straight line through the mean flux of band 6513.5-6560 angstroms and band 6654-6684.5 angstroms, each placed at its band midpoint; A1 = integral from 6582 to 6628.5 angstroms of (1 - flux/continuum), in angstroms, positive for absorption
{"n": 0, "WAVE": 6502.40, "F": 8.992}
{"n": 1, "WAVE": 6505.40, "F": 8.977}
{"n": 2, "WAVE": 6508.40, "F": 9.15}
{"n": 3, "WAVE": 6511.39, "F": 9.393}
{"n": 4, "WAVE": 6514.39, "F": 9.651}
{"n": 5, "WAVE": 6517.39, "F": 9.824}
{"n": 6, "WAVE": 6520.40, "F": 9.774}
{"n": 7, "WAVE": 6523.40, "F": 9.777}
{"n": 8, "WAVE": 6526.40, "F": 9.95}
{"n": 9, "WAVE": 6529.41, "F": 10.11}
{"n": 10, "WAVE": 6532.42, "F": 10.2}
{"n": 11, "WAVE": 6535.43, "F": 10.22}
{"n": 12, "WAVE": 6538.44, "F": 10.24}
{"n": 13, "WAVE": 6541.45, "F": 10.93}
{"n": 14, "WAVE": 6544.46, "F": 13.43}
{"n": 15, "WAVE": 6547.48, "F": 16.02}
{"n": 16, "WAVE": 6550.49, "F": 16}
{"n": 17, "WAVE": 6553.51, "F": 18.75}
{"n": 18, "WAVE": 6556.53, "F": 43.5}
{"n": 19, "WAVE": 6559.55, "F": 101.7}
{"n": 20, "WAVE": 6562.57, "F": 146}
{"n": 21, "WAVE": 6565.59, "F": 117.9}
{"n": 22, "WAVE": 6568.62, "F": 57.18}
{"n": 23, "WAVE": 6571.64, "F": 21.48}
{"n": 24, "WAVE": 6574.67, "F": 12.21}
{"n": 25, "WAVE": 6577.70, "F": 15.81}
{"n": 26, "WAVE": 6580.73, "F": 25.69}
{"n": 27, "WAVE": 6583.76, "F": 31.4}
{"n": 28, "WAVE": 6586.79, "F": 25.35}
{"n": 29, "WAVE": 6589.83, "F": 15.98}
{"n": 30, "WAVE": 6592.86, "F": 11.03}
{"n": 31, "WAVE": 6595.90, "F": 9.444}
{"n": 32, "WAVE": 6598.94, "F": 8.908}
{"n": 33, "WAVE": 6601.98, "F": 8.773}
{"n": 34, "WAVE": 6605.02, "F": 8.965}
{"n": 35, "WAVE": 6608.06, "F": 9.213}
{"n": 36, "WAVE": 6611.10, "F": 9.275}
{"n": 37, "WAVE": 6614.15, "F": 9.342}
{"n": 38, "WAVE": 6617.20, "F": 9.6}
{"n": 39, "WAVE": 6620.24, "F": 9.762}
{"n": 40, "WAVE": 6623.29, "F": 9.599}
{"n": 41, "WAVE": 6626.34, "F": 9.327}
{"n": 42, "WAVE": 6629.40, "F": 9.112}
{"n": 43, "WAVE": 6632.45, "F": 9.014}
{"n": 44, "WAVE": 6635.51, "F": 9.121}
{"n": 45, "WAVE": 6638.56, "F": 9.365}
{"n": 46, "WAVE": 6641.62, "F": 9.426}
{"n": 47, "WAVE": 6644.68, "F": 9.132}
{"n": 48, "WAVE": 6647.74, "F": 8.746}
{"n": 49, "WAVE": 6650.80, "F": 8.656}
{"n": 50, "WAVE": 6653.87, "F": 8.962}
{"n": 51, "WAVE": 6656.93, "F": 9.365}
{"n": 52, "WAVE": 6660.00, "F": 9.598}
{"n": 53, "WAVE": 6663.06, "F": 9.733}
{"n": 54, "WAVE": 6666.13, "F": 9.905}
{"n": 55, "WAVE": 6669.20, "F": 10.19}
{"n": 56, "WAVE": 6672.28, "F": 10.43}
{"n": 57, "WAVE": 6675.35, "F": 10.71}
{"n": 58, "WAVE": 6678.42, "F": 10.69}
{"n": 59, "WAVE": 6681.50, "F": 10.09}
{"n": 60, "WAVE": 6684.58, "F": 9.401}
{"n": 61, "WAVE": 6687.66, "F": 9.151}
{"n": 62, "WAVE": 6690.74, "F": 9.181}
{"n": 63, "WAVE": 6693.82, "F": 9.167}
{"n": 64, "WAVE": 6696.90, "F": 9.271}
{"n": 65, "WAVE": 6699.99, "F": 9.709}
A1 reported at 5.0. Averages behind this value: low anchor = 17.7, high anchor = 10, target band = 12.4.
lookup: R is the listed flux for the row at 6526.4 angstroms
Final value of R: 9.95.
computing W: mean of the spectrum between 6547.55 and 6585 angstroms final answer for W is 49.4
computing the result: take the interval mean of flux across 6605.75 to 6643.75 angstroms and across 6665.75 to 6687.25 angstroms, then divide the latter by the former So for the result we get 1.1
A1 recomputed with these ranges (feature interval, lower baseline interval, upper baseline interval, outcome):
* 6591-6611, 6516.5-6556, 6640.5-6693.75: 3.0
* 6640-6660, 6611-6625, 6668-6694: 1.3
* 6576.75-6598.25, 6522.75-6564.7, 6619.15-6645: 2.3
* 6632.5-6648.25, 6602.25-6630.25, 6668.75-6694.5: 0.6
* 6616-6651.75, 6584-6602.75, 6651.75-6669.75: 7.2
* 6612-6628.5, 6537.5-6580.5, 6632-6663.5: 8.4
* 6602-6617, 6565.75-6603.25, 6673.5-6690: 8.2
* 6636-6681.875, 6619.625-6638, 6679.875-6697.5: -1.5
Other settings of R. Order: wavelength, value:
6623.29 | 9.599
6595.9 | 9.444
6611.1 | 9.275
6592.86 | 11.03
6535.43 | 10.22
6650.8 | 8.656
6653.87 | 8.962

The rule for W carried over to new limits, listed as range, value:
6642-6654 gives 8.91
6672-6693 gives 9.9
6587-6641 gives 10.1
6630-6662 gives 9.15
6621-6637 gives 9.25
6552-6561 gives 54.3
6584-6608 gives 13.4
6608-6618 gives 9.36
